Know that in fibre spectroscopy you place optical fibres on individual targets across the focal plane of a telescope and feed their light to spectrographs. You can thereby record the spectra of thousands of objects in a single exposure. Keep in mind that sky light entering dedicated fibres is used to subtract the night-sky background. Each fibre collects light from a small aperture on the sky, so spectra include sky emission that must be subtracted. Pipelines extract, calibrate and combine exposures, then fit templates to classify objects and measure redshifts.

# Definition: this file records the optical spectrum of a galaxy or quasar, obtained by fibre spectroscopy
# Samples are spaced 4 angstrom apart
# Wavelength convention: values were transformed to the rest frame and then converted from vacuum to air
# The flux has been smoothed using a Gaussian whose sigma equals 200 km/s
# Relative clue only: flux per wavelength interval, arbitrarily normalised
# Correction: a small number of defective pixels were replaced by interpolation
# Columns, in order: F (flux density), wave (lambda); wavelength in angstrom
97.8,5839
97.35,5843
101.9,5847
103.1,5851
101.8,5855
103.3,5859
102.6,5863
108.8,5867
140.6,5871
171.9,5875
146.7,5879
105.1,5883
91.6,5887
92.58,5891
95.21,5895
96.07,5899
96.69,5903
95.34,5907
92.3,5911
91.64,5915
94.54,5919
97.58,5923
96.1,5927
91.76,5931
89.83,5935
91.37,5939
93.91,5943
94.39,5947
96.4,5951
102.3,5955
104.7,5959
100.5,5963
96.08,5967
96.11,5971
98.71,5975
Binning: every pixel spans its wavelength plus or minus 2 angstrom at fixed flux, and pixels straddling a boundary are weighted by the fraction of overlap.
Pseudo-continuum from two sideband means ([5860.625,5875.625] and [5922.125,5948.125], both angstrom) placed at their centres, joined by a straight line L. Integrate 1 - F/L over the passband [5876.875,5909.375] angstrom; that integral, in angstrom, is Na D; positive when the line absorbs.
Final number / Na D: 3.37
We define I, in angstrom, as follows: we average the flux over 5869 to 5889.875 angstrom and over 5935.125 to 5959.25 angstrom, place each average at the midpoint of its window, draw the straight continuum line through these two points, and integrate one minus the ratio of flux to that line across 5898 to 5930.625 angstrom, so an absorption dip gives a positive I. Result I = 5.0 angstrom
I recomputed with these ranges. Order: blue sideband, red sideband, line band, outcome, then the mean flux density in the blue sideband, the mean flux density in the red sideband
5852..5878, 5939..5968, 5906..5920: 2.00 angstrom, 122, 97.9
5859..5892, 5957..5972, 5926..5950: 2.88 angstrom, 120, 99.6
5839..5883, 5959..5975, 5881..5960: 8.08 angstrom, 116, 98.6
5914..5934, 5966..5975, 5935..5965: -0.48 angstrom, 94.2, 96.7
